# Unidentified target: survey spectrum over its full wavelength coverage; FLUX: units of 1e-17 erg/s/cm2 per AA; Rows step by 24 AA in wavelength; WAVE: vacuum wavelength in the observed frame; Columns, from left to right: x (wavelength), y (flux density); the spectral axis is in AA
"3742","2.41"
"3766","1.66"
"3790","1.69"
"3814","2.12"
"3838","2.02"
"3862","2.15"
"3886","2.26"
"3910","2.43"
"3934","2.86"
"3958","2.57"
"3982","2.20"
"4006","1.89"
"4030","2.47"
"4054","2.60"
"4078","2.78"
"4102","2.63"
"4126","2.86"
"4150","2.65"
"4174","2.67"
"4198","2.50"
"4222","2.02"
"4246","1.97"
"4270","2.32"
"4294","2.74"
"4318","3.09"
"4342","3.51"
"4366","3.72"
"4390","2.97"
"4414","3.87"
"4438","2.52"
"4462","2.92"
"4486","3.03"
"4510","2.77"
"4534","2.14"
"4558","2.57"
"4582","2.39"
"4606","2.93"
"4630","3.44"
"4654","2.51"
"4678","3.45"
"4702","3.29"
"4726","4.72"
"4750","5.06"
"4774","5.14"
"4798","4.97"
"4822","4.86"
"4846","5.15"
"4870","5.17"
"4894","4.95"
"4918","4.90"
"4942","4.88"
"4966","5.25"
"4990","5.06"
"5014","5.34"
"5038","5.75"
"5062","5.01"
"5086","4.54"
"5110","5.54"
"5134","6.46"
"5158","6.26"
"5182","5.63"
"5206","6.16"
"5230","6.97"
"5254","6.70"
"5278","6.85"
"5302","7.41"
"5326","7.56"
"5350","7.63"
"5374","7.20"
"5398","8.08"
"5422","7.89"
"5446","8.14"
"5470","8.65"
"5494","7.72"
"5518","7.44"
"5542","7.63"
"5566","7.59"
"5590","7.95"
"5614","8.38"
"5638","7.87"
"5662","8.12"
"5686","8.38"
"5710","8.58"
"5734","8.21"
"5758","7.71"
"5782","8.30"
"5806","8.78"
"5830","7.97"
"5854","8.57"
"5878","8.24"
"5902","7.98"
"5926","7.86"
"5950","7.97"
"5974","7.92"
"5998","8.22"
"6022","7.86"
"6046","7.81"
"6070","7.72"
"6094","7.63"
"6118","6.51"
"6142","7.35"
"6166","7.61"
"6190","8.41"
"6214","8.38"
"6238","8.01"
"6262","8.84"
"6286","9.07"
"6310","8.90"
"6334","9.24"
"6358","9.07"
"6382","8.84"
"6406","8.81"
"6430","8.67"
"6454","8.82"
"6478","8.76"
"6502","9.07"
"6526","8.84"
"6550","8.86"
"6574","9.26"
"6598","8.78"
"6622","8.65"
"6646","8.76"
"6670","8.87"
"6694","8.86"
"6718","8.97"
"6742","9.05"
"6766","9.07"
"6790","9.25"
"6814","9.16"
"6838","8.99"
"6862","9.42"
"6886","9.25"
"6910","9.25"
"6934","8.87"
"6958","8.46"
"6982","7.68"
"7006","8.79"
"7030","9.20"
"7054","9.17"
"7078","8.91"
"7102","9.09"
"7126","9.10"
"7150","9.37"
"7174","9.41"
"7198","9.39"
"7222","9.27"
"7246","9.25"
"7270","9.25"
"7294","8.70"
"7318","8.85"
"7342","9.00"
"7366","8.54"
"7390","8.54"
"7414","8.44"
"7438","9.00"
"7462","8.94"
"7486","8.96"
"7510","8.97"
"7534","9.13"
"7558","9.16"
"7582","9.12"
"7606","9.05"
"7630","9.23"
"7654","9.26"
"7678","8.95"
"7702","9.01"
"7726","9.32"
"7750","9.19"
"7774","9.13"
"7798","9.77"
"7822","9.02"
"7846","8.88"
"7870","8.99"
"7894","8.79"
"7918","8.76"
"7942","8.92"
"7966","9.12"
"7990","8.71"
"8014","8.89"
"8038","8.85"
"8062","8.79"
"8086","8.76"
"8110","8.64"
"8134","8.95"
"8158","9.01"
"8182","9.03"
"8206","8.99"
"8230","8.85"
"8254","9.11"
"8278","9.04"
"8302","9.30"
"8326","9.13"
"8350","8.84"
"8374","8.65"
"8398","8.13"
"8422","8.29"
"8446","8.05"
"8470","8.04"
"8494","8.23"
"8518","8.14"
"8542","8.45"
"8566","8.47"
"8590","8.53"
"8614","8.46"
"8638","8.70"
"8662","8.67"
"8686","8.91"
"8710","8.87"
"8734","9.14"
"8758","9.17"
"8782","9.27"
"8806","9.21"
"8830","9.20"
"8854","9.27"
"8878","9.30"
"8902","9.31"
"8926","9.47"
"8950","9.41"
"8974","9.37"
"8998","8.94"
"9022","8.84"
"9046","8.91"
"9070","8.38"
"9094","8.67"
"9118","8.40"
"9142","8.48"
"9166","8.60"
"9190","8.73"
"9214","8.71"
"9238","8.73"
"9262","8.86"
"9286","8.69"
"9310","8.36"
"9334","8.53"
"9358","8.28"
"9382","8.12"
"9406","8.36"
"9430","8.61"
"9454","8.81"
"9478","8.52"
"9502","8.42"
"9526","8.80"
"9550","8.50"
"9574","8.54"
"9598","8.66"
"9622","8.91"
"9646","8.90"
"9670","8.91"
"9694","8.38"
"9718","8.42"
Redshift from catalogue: 0.183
